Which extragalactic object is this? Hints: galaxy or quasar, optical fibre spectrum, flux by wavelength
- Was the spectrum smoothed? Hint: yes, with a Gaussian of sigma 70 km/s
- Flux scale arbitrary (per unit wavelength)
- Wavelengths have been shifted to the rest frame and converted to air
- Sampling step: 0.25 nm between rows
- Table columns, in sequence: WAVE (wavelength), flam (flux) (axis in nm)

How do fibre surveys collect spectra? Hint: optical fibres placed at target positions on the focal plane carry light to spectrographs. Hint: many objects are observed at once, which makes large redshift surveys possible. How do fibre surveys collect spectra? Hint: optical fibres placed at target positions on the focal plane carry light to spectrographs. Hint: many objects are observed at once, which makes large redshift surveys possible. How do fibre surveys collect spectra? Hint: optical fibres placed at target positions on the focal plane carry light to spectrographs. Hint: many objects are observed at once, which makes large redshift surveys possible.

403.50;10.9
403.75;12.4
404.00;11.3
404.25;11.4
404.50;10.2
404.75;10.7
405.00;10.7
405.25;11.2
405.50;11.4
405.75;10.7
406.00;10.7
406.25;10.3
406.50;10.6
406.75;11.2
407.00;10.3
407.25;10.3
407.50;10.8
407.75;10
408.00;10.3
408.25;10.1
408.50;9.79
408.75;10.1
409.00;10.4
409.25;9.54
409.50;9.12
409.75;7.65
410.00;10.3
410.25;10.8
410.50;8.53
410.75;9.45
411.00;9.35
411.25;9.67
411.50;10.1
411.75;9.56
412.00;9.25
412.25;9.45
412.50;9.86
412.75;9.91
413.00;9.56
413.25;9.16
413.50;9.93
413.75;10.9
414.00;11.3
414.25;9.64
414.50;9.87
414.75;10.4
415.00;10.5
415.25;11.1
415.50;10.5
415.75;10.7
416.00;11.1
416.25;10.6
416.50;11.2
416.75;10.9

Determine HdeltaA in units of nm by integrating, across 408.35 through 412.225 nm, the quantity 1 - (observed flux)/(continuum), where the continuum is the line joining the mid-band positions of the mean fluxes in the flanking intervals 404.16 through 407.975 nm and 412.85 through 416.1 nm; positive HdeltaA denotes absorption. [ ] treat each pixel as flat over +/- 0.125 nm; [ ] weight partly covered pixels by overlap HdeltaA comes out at 0.347 nm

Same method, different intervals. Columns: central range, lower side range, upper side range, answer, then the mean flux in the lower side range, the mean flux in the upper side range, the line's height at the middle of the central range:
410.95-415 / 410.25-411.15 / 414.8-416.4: 0.041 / 9.36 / 10.7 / 10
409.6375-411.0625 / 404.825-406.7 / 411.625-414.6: 0.120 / 10.8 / 9.87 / 10.2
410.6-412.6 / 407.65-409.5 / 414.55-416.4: 0.138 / 9.97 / 10.7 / 10.3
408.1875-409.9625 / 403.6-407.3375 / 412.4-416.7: 0.190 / 10.9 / 10.4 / 10.7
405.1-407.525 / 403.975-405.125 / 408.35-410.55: -0.083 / 10.8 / 9.62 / 10.4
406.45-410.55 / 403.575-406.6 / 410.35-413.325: 0.091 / 11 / 9.5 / 10.2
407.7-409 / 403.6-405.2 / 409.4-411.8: -0.005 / 11.1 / 9.45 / 10.1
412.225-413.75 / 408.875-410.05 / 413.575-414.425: 0.075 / 9.34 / 10.5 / 10.3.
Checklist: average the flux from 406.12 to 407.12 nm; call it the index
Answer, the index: 10.6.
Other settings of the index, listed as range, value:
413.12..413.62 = 9.54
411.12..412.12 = 9.65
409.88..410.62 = 9.88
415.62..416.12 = 10.9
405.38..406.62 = 10.7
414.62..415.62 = 10.6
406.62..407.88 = 10.5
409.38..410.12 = 9.01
